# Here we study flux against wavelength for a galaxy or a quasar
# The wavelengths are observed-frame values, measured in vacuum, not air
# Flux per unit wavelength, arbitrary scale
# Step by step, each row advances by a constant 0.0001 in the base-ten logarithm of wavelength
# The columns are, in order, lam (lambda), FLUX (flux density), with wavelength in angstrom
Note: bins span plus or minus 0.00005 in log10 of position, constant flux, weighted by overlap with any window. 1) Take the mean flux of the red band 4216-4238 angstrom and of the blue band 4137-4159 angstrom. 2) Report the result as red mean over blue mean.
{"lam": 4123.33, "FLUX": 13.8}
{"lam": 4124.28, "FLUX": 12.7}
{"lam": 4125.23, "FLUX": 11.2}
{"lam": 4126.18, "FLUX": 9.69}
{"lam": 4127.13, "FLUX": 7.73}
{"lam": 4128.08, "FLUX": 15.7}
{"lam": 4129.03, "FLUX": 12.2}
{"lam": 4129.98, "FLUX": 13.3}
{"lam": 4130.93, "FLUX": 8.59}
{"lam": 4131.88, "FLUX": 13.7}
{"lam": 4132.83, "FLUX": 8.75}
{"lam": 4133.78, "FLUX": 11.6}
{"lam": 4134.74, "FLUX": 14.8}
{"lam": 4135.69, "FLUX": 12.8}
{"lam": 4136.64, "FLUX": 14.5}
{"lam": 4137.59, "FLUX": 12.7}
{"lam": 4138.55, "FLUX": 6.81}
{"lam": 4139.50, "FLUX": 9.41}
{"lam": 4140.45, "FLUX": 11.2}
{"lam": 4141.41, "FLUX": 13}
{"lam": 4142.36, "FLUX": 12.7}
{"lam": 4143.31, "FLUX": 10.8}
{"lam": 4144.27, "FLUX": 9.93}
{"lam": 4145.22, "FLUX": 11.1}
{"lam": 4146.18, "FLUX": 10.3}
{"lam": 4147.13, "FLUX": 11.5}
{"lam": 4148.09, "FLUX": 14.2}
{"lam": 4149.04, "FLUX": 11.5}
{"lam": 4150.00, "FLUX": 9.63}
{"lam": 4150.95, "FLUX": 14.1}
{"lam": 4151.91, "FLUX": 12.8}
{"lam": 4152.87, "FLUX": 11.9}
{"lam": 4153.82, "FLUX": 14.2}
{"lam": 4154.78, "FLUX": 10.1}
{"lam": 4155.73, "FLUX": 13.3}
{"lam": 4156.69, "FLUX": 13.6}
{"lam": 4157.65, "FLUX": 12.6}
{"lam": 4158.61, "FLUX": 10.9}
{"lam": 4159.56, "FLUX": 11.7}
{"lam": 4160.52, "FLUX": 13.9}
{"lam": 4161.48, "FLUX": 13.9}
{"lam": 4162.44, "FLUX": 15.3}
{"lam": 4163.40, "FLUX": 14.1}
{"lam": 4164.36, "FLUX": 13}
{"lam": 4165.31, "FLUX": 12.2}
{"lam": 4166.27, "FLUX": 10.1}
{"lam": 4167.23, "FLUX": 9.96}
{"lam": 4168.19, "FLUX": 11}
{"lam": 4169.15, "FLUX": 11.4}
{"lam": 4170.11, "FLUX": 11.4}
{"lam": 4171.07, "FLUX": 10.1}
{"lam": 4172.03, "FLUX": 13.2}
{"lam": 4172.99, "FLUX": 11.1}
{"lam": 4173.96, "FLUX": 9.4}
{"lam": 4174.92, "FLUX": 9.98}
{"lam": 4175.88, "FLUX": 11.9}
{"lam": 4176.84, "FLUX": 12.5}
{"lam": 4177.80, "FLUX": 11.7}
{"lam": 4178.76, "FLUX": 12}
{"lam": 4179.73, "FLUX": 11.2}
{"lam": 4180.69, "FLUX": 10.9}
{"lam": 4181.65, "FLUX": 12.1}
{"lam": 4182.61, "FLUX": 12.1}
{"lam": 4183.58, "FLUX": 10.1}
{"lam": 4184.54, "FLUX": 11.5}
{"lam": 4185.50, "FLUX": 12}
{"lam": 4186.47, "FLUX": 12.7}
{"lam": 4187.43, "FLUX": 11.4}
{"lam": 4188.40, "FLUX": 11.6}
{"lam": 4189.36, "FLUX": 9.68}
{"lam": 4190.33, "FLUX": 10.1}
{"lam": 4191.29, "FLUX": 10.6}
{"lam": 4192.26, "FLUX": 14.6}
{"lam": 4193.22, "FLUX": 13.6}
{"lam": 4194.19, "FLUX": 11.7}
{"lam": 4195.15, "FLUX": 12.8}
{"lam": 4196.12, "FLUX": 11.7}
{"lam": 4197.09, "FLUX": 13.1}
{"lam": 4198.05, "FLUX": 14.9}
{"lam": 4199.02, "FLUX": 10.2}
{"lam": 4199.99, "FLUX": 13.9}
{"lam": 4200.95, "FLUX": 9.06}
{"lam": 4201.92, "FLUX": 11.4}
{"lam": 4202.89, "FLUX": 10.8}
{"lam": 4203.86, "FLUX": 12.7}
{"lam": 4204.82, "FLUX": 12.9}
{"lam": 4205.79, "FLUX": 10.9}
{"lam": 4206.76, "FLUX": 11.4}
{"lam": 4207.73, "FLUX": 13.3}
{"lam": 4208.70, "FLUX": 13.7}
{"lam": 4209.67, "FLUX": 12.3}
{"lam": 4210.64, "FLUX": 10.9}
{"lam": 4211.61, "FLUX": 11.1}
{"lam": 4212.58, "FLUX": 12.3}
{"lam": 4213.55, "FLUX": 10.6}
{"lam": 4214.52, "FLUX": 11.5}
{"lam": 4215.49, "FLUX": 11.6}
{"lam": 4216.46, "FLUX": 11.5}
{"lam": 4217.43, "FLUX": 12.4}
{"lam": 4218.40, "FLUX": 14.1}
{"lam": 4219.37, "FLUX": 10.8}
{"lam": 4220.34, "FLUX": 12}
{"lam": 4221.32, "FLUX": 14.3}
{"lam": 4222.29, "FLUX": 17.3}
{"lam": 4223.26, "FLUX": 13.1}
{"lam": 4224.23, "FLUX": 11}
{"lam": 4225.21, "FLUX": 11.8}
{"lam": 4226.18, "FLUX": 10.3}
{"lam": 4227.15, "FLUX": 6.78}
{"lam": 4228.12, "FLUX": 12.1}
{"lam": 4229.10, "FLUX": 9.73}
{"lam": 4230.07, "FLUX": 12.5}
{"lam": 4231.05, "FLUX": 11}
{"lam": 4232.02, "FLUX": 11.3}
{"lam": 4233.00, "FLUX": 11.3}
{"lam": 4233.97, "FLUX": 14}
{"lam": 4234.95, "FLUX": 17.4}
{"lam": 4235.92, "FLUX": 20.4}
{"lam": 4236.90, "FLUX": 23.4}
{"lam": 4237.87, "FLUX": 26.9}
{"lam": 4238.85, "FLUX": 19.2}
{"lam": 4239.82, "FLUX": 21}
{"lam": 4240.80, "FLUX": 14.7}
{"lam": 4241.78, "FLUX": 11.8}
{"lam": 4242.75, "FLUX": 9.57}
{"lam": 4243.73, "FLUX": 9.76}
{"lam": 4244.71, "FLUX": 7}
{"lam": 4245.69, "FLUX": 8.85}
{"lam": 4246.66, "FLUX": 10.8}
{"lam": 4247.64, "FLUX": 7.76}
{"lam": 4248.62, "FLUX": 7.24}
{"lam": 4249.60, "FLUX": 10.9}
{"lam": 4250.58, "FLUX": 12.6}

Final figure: 1.2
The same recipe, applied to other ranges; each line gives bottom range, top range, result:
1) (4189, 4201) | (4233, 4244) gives 1.40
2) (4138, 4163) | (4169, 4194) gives 0.96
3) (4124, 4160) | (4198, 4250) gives 1.07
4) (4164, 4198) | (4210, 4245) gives 1.14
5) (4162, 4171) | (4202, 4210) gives 1.02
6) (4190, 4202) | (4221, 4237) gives 1.08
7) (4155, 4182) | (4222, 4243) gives 1.21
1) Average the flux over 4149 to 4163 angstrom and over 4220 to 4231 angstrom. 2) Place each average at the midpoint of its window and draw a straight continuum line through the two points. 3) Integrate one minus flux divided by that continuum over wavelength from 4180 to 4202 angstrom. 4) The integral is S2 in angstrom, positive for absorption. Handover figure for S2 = 0.79 angstrom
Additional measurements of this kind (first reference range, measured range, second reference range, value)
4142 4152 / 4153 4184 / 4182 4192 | -1.3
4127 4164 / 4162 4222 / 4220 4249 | 3.8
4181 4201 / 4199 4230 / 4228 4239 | 4.8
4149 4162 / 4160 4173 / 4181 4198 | 0.1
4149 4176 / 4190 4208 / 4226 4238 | 1.4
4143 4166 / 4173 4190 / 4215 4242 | 2.2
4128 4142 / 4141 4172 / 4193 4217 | -0.5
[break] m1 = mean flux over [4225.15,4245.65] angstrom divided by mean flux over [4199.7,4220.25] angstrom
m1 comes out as 1.2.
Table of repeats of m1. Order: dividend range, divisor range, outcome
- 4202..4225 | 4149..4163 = 0.97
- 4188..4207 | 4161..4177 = 1.01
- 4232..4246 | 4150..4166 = 1.19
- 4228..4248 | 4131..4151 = 1.20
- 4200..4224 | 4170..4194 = 1.06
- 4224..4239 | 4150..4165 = 1.10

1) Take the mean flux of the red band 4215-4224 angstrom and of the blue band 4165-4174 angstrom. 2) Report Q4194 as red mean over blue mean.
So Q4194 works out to 1.2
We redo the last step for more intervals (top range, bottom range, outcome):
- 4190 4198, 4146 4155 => 1.03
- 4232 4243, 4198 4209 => 1.43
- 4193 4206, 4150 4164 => 0.94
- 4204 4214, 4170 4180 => 1.06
